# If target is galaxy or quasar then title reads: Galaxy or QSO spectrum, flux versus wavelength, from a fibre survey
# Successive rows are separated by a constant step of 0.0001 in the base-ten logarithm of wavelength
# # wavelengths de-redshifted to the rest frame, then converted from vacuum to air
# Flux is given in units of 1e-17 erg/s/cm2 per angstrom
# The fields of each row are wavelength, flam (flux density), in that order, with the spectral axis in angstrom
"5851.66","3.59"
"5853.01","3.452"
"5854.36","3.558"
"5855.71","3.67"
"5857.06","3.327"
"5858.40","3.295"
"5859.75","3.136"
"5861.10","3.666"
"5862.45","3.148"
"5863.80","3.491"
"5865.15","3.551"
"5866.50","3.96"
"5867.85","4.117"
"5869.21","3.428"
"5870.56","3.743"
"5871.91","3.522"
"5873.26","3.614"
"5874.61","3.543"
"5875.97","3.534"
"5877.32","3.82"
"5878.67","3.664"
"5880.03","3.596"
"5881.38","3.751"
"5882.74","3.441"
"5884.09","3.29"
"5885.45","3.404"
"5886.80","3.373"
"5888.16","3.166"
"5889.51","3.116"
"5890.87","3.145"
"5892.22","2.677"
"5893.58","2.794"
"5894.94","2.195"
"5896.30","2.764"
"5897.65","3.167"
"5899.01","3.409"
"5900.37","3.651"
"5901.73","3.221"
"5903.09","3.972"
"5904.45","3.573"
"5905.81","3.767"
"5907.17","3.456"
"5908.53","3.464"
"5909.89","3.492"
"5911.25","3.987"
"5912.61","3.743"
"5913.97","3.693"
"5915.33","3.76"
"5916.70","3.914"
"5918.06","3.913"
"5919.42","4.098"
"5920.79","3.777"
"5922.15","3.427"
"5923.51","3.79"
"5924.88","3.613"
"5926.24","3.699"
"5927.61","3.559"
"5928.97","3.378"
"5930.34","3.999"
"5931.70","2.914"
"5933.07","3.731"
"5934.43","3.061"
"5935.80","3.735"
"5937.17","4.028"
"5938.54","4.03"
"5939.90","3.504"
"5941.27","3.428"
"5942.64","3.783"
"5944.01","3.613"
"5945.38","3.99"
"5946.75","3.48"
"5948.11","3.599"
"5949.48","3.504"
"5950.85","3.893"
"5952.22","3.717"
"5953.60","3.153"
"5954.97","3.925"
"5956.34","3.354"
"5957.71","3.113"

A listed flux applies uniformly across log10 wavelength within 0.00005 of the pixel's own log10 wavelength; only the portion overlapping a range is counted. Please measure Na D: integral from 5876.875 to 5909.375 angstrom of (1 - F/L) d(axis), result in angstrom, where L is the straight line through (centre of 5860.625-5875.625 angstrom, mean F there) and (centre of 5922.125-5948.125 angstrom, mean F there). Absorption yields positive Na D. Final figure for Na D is 2.6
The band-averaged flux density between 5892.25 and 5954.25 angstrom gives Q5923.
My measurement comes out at 3.56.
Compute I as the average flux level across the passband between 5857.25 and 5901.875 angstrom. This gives 3.38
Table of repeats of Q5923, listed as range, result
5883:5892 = 3.23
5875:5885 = 3.58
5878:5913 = 3.35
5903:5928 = 3.72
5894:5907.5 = 3.3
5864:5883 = 3.66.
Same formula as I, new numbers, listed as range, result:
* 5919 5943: 3.63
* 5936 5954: 3.68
